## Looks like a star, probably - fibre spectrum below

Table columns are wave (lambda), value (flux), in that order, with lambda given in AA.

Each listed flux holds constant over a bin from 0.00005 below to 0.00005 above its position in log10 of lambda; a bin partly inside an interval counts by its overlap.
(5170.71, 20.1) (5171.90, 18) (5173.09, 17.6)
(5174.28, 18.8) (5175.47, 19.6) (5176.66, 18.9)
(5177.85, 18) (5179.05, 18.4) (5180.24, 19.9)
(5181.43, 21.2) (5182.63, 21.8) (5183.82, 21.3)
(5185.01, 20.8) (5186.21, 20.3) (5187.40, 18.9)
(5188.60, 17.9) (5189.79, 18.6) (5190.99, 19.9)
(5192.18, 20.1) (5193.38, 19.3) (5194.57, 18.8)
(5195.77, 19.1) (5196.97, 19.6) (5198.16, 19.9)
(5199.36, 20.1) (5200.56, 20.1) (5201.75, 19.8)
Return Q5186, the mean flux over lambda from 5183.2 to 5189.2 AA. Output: 19.9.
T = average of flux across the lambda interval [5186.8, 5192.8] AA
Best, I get 19.1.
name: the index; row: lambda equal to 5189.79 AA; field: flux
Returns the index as 18.6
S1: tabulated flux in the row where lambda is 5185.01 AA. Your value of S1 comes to 20.8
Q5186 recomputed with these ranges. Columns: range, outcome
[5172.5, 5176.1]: 18.7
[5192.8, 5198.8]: 19.4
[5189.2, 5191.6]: 19.3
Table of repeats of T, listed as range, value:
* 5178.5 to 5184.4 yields 20.5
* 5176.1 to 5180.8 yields 18.8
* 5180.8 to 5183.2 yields 21.4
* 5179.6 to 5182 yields 20.5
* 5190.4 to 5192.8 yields 20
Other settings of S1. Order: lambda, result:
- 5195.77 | 19.1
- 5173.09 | 17.6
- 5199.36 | 20.1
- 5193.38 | 19.3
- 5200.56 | 20.1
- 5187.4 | 18.9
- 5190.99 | 19.9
